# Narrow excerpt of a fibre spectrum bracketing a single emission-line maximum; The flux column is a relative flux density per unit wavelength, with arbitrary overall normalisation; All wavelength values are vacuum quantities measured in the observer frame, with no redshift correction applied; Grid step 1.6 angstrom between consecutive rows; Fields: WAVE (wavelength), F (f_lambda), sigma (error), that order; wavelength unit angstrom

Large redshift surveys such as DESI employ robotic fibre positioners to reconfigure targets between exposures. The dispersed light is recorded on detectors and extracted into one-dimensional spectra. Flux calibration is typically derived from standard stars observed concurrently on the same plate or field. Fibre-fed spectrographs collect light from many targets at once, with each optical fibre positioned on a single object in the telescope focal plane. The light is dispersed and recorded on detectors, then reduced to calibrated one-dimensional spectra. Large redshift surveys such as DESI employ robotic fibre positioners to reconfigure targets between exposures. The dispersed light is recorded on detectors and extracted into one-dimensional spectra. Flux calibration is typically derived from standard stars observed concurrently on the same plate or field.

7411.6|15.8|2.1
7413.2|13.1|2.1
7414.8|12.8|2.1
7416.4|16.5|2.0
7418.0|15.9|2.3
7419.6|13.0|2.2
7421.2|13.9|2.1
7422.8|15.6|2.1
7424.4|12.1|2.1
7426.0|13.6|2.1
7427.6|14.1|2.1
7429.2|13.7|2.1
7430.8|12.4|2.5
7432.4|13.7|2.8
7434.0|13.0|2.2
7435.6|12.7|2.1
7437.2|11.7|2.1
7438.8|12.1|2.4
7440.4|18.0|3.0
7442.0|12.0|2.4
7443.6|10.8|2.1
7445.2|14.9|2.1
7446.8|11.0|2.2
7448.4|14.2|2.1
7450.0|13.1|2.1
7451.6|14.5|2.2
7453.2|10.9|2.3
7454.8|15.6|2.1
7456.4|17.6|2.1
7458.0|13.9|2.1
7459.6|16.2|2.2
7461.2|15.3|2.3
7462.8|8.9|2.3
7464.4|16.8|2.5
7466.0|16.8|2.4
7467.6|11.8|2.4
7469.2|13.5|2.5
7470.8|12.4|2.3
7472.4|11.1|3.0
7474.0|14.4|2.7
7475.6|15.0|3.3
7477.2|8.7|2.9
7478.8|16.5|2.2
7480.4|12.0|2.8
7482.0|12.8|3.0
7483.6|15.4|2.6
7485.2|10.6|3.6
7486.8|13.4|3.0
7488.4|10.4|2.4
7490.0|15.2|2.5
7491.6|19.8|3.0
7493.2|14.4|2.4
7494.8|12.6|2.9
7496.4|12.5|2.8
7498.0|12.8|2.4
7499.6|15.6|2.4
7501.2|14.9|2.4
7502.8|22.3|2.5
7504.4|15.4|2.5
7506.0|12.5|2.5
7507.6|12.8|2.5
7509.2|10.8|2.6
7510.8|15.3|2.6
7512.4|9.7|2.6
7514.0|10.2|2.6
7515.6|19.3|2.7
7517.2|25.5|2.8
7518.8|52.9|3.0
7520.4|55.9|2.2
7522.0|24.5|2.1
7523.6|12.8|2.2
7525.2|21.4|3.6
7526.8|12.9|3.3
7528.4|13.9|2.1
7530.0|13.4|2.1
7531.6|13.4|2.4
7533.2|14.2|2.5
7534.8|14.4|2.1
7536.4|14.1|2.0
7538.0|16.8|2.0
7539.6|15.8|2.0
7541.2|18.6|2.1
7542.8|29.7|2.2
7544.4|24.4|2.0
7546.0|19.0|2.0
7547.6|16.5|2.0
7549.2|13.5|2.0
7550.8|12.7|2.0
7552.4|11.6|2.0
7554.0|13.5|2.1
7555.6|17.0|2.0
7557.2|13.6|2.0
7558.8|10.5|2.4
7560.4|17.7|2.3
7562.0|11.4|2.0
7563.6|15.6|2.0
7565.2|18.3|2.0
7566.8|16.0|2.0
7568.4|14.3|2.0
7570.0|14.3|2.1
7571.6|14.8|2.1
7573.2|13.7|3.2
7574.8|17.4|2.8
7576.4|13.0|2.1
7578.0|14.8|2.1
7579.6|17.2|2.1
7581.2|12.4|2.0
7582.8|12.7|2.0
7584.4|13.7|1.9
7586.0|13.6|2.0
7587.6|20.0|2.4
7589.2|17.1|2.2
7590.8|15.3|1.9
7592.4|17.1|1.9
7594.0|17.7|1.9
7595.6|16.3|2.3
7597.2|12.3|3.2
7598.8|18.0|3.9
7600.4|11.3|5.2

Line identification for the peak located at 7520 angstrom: Halpha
